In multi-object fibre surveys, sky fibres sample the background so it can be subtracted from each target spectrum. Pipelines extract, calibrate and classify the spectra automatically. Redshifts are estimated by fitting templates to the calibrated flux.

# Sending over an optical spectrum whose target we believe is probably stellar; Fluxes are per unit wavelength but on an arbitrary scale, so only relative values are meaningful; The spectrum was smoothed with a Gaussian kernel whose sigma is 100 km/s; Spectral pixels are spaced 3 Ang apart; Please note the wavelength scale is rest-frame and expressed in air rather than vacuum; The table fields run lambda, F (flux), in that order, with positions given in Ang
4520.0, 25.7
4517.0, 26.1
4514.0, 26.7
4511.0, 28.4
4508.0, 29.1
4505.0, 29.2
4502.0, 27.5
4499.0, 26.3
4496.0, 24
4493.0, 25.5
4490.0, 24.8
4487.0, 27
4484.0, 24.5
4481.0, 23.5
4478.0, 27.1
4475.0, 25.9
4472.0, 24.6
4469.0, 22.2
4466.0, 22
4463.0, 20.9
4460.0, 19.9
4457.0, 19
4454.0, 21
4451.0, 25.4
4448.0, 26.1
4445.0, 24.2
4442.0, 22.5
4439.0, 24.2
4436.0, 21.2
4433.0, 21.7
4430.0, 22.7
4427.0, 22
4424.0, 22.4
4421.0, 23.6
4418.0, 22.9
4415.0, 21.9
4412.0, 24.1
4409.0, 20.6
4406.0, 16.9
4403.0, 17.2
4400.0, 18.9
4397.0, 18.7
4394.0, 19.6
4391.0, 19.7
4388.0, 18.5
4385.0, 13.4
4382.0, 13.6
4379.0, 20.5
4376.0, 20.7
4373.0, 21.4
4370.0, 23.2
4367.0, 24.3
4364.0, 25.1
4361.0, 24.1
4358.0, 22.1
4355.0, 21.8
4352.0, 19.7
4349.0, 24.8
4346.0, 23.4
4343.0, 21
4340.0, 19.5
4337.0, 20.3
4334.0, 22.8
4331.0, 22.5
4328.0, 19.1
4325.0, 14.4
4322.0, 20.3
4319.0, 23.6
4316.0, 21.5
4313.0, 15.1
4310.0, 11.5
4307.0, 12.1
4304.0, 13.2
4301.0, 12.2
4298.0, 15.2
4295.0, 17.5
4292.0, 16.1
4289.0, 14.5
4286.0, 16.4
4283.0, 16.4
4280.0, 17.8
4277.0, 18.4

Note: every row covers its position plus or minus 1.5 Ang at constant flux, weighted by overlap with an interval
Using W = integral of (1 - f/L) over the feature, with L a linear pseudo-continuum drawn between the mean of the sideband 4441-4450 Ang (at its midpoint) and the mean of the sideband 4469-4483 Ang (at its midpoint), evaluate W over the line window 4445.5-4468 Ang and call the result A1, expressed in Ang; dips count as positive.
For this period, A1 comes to 2.25 Ang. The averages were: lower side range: 24.4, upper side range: 24.9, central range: 22.1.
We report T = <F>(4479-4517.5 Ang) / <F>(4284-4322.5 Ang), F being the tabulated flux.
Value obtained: 1.65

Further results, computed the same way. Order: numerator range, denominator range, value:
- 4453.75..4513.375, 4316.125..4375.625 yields 1.14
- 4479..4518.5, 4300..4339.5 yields 1.49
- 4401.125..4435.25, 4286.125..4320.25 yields 1.37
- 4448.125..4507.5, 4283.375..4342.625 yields 1.41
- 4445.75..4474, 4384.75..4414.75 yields 1.17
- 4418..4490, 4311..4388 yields 1.13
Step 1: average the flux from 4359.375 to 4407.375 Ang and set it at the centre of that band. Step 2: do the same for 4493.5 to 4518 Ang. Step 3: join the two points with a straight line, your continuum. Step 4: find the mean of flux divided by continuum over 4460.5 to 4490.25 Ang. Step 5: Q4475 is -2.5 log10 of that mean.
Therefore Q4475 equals 0.05 mag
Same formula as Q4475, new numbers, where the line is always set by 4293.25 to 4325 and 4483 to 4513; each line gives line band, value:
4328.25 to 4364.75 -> -0.209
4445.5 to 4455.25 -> -0.012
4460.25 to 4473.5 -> 0.127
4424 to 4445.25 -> 0.029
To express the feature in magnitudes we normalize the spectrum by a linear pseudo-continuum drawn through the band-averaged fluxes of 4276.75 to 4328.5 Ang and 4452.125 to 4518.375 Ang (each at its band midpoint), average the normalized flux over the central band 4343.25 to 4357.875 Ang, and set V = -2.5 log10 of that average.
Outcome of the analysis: -0.20 mag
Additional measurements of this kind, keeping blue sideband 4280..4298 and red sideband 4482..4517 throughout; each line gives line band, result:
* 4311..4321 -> -0.12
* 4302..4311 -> 0.36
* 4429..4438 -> 0.07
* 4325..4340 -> -0.11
